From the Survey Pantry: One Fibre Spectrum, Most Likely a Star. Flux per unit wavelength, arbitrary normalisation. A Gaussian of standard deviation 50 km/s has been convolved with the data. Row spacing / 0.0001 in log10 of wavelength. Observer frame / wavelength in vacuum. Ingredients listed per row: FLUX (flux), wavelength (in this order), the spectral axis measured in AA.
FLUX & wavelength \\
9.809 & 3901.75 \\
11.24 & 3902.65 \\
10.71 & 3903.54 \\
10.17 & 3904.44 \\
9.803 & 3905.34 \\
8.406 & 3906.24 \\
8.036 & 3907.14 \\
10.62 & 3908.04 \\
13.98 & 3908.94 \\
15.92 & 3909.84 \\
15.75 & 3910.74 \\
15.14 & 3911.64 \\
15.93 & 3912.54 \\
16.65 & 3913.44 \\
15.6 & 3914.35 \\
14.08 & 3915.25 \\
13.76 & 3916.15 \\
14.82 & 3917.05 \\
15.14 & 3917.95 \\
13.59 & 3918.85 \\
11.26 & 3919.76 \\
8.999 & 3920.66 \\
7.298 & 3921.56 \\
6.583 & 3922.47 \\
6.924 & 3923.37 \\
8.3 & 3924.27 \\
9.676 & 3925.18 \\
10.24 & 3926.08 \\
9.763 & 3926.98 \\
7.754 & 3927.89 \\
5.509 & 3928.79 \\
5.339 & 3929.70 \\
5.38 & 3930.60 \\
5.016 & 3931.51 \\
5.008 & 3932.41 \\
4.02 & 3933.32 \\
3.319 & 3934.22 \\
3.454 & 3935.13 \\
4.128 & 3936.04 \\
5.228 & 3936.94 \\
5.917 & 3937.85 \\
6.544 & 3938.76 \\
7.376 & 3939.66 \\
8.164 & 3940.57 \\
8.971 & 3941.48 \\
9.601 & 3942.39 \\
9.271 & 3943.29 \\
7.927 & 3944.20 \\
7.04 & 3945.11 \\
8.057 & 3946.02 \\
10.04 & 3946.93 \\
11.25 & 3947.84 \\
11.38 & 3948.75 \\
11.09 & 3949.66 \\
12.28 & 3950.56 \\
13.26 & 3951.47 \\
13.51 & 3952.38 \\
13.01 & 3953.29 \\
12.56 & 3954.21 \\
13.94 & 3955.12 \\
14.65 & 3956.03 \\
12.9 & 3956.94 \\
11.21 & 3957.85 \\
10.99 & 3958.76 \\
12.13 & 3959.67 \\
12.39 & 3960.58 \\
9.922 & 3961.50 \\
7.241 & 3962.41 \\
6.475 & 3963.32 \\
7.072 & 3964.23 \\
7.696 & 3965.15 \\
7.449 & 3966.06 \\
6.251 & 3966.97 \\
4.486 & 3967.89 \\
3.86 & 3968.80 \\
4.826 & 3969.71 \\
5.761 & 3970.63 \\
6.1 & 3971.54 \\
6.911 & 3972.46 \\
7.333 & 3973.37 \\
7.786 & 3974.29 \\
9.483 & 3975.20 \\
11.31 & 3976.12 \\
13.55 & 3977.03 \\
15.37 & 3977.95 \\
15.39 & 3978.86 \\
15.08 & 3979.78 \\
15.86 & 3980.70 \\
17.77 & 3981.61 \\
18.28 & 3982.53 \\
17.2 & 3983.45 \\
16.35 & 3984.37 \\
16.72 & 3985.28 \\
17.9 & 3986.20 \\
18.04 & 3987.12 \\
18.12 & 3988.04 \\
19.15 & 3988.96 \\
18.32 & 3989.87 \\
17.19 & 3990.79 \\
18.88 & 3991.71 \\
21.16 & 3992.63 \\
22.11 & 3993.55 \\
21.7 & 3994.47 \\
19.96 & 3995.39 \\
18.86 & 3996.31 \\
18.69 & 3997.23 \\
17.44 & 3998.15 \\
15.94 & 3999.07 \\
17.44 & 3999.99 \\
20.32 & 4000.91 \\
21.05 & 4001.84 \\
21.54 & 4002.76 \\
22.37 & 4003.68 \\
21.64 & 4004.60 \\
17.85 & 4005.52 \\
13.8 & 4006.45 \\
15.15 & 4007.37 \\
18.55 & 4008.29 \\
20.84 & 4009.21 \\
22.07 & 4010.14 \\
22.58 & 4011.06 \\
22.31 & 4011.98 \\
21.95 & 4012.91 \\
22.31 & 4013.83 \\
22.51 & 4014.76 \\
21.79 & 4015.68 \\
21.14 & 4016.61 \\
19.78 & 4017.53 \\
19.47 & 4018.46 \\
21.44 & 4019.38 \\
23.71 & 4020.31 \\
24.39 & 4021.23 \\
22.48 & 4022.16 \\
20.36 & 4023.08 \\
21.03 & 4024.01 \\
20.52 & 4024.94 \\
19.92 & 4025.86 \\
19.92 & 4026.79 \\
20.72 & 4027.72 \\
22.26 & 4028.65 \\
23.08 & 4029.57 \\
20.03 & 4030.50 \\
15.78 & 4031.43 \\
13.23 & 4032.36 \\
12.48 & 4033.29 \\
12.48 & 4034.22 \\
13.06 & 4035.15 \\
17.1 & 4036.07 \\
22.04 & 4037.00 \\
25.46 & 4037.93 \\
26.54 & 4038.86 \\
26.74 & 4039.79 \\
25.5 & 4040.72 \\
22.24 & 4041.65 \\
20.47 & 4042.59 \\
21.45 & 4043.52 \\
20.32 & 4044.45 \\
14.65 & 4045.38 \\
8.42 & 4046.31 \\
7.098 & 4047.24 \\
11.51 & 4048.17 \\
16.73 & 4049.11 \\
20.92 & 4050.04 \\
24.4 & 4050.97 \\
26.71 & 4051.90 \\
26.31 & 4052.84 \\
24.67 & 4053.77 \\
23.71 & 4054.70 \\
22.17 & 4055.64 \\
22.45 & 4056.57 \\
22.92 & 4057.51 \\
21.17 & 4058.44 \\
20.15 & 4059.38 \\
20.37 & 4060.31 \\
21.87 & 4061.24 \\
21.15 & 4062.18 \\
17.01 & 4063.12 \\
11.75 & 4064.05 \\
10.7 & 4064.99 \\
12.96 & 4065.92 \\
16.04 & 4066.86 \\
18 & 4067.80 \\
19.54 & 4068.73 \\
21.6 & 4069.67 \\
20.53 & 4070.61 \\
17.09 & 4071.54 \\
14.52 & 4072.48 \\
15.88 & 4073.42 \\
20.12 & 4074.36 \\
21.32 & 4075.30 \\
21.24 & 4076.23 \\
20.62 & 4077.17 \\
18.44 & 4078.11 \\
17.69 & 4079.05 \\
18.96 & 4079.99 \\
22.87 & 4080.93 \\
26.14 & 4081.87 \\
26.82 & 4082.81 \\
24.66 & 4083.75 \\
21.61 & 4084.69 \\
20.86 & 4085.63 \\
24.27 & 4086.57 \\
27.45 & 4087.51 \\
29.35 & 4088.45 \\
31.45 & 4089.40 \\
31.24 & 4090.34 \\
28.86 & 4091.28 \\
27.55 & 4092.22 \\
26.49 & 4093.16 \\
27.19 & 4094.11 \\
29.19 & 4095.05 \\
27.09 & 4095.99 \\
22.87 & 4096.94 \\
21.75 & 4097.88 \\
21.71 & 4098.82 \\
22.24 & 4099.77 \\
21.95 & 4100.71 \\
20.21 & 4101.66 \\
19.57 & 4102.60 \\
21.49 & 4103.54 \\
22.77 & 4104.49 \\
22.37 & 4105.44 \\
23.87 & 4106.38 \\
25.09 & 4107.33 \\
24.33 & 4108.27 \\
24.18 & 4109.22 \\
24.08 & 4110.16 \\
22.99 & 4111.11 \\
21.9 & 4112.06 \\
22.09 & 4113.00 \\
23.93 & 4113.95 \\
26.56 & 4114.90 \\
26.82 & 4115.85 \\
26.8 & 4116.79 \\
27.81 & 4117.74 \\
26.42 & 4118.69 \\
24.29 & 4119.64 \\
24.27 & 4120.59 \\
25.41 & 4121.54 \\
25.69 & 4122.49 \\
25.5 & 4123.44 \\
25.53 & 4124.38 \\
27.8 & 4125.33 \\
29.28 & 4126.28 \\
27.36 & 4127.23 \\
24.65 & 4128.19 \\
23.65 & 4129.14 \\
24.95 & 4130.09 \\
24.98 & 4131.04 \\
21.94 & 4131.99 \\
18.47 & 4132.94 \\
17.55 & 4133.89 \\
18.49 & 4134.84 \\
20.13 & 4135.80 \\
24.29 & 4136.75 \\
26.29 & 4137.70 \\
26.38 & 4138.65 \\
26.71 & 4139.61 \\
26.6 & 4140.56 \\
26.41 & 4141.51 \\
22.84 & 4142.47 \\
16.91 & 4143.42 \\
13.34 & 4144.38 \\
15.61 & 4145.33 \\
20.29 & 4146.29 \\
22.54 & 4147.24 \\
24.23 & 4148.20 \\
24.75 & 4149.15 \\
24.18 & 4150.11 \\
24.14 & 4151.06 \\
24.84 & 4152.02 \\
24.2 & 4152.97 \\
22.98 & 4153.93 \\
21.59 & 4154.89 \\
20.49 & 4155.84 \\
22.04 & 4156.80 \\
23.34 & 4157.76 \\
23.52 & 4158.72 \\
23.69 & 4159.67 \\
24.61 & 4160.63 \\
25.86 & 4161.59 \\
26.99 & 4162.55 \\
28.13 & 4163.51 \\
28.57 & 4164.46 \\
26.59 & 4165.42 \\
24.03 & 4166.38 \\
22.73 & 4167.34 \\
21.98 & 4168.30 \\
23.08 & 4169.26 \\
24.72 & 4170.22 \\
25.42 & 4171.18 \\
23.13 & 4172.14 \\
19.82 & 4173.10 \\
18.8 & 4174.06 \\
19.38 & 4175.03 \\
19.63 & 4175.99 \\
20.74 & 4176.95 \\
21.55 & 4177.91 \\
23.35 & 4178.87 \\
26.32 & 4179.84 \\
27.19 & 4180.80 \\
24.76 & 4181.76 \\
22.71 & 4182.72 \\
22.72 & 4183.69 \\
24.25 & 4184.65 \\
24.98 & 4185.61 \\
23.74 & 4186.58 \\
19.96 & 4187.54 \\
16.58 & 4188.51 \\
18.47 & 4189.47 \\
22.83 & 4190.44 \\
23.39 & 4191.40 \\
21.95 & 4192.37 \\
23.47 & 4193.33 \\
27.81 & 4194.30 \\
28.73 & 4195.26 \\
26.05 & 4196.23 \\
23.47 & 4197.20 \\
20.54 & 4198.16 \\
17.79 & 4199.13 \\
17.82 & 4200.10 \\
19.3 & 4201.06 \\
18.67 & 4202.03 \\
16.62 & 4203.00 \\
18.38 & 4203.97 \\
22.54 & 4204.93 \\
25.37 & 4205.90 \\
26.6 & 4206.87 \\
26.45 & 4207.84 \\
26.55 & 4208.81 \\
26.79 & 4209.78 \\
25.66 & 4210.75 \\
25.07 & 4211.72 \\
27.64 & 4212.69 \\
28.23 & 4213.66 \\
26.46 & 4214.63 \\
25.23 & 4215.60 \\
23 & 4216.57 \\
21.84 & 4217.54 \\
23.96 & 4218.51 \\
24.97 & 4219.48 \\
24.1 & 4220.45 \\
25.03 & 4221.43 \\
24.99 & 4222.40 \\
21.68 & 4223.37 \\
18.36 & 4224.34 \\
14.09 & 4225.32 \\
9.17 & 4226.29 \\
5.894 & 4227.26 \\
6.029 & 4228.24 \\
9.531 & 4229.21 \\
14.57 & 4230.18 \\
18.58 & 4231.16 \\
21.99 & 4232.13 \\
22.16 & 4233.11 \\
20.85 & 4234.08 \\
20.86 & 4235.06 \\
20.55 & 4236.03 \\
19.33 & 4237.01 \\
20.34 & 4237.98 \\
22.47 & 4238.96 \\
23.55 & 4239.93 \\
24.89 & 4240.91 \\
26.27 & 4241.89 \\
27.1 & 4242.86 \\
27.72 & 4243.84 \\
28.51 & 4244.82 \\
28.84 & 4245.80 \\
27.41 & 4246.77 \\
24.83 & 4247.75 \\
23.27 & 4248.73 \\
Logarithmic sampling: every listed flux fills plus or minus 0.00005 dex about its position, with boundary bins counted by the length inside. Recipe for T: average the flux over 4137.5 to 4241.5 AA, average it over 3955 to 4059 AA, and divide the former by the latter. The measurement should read 1.3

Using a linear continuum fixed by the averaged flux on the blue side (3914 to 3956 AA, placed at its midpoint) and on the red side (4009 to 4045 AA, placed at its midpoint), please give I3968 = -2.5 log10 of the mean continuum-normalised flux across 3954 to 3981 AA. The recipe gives 0.32 mag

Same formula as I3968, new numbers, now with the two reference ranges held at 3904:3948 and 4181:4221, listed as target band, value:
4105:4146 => -0.22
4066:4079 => -0.11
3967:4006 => -0.22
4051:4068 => -0.24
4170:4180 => 0.01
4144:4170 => -0.11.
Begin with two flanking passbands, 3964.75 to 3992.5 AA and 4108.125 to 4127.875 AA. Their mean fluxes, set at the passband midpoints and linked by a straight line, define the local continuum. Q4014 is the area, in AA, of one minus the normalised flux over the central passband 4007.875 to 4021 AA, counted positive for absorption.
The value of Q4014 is -4.5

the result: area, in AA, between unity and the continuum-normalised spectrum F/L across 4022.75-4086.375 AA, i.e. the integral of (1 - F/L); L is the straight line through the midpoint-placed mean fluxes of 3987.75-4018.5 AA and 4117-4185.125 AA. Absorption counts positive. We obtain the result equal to 4.4 AA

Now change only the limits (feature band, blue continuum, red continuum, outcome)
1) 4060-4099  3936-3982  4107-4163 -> -4.75 AA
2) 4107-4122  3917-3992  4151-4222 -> -4.21 AA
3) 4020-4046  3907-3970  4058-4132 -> -3.77 AA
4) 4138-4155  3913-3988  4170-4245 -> -3.15 AA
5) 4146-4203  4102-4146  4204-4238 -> -1.52 AA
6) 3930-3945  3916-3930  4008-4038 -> 6.72 AA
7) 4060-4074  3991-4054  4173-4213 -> 2.31 AA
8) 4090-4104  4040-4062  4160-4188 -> -1.94 AA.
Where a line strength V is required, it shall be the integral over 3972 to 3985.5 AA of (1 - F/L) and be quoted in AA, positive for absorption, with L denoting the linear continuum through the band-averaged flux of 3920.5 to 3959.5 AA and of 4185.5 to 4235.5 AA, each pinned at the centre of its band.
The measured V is -3.8 AA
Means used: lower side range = 8.7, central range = 13.6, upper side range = 21.4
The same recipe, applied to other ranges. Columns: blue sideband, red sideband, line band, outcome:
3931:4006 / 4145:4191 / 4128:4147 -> -0.51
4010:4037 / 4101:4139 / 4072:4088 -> 0.69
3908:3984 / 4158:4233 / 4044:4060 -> -4.57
